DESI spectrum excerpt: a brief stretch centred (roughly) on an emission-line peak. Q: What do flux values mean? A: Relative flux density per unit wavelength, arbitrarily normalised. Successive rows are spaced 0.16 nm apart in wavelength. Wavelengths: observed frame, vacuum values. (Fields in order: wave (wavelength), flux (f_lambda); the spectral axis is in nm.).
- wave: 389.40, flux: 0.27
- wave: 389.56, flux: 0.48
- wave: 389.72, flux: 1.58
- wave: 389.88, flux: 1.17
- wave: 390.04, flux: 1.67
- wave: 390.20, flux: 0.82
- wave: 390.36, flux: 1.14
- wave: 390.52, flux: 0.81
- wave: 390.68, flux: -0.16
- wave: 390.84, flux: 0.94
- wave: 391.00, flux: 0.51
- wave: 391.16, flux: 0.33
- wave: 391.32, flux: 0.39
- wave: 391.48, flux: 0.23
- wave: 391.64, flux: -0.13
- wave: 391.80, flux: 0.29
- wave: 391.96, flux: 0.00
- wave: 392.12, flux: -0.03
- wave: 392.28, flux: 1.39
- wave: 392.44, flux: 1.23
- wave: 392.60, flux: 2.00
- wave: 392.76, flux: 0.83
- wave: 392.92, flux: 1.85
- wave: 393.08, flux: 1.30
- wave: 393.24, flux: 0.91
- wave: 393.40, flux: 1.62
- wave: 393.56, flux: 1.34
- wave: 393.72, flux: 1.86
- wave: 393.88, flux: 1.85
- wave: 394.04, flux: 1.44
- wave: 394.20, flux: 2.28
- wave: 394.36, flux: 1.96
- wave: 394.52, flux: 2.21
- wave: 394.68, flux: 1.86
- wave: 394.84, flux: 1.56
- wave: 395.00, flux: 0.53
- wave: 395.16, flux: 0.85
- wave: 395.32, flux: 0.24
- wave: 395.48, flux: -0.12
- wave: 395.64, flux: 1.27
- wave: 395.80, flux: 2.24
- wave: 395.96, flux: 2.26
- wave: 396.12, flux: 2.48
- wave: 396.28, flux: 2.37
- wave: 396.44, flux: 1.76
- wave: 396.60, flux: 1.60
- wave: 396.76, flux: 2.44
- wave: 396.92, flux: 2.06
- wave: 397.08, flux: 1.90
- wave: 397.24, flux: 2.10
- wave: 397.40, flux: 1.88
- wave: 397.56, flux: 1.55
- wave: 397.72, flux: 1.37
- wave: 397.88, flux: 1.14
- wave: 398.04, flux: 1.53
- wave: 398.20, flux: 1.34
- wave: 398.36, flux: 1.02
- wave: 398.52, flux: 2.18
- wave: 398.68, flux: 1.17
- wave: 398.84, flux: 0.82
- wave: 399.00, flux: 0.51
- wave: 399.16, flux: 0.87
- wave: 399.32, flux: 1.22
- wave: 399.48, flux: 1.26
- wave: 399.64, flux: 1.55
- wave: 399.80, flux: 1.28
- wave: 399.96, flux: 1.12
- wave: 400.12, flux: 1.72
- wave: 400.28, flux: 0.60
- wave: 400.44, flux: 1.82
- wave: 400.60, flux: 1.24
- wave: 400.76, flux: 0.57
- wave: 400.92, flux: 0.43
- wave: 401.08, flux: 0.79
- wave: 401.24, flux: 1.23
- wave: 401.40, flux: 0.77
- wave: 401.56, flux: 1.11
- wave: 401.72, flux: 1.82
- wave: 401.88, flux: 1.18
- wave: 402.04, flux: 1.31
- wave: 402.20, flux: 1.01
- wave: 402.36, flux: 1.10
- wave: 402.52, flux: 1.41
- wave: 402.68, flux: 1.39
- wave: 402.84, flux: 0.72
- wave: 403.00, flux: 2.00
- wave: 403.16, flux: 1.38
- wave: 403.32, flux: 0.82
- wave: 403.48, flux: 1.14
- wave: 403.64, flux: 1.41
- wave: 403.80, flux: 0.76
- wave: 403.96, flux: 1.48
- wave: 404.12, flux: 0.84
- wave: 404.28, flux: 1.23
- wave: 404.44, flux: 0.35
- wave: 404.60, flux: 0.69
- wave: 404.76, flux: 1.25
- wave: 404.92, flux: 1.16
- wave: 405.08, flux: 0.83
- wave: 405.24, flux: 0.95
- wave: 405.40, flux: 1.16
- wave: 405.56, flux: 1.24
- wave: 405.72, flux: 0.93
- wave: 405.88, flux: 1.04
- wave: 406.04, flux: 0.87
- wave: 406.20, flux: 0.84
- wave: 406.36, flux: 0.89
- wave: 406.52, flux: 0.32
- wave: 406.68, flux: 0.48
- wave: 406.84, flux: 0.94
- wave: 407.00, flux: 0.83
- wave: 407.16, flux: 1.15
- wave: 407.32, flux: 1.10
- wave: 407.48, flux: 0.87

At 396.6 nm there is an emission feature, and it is Lyman alpha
